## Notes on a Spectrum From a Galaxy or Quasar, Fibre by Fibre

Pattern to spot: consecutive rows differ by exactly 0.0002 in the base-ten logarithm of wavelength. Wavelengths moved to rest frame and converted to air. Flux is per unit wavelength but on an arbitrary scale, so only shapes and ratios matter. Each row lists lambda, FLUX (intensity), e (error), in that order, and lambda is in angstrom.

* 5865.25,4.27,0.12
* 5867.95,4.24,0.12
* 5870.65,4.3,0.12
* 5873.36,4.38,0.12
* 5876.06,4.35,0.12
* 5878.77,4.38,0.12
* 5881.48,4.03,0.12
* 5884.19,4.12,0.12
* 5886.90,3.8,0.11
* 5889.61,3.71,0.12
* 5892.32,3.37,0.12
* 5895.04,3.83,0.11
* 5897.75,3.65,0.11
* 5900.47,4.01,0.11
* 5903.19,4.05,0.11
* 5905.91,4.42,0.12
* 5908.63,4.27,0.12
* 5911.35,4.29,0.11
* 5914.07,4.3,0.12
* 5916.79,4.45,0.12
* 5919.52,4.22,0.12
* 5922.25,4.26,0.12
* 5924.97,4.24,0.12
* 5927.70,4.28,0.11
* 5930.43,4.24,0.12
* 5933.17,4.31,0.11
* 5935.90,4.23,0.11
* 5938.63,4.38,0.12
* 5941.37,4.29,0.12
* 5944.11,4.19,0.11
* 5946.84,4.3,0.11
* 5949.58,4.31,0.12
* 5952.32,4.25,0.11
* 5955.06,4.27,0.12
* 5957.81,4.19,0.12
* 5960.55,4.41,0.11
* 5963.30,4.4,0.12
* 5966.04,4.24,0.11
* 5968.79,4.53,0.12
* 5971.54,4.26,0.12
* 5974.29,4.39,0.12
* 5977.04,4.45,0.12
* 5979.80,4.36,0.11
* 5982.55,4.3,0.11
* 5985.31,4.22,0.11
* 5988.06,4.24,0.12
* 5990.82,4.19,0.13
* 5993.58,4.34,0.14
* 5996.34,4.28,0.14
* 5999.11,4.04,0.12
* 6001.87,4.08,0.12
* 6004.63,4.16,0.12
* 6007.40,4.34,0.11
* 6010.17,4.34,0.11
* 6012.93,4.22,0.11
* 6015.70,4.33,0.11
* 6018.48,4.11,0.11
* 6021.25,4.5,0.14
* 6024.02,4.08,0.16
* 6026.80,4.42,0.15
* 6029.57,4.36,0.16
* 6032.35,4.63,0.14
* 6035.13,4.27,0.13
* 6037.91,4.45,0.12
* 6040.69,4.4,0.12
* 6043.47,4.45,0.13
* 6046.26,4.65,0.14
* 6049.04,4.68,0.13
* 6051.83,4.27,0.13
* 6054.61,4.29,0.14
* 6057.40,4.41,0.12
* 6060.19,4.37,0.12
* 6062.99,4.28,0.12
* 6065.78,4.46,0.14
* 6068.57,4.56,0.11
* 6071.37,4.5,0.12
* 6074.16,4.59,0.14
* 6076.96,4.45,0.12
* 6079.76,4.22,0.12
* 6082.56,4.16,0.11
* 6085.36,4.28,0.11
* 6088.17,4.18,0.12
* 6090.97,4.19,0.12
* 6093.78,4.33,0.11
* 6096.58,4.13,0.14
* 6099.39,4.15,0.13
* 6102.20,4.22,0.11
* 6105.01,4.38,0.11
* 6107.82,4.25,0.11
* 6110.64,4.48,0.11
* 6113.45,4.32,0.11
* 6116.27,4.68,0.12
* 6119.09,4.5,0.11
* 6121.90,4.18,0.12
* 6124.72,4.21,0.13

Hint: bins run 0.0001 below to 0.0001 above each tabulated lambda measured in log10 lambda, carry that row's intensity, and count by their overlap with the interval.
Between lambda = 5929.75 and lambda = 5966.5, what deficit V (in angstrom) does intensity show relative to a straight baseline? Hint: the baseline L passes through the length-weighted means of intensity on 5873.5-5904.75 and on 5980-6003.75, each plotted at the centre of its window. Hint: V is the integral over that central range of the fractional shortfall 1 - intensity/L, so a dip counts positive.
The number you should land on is -1.6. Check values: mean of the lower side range 3.96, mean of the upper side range 4.22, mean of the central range 4.29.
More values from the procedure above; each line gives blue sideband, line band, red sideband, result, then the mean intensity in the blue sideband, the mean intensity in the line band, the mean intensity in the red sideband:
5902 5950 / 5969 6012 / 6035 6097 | 0.53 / 4.28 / 4.27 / 4.38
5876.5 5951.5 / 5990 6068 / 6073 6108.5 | -2.06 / 4.15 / 4.34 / 4.27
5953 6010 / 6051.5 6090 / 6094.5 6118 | -0.38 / 4.28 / 4.36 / 4.33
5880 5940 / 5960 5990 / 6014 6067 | -0.64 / 4.11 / 4.34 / 4.39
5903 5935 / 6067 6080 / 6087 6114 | -0.67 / 4.29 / 4.49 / 4.26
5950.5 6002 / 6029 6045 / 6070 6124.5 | -0.46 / 4.29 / 4.43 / 4.32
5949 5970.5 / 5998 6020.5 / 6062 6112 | 0.58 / 4.32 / 4.21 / 4.32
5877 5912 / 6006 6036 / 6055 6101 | -0.75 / 3.99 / 4.33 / 4.33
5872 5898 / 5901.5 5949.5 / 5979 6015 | -2.43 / 3.97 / 4.28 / 4.24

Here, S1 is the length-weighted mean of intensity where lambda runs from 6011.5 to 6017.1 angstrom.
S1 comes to 4.27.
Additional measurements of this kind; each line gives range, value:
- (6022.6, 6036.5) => 4.35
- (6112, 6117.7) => 4.5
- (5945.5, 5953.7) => 4.29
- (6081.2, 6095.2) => 4.23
